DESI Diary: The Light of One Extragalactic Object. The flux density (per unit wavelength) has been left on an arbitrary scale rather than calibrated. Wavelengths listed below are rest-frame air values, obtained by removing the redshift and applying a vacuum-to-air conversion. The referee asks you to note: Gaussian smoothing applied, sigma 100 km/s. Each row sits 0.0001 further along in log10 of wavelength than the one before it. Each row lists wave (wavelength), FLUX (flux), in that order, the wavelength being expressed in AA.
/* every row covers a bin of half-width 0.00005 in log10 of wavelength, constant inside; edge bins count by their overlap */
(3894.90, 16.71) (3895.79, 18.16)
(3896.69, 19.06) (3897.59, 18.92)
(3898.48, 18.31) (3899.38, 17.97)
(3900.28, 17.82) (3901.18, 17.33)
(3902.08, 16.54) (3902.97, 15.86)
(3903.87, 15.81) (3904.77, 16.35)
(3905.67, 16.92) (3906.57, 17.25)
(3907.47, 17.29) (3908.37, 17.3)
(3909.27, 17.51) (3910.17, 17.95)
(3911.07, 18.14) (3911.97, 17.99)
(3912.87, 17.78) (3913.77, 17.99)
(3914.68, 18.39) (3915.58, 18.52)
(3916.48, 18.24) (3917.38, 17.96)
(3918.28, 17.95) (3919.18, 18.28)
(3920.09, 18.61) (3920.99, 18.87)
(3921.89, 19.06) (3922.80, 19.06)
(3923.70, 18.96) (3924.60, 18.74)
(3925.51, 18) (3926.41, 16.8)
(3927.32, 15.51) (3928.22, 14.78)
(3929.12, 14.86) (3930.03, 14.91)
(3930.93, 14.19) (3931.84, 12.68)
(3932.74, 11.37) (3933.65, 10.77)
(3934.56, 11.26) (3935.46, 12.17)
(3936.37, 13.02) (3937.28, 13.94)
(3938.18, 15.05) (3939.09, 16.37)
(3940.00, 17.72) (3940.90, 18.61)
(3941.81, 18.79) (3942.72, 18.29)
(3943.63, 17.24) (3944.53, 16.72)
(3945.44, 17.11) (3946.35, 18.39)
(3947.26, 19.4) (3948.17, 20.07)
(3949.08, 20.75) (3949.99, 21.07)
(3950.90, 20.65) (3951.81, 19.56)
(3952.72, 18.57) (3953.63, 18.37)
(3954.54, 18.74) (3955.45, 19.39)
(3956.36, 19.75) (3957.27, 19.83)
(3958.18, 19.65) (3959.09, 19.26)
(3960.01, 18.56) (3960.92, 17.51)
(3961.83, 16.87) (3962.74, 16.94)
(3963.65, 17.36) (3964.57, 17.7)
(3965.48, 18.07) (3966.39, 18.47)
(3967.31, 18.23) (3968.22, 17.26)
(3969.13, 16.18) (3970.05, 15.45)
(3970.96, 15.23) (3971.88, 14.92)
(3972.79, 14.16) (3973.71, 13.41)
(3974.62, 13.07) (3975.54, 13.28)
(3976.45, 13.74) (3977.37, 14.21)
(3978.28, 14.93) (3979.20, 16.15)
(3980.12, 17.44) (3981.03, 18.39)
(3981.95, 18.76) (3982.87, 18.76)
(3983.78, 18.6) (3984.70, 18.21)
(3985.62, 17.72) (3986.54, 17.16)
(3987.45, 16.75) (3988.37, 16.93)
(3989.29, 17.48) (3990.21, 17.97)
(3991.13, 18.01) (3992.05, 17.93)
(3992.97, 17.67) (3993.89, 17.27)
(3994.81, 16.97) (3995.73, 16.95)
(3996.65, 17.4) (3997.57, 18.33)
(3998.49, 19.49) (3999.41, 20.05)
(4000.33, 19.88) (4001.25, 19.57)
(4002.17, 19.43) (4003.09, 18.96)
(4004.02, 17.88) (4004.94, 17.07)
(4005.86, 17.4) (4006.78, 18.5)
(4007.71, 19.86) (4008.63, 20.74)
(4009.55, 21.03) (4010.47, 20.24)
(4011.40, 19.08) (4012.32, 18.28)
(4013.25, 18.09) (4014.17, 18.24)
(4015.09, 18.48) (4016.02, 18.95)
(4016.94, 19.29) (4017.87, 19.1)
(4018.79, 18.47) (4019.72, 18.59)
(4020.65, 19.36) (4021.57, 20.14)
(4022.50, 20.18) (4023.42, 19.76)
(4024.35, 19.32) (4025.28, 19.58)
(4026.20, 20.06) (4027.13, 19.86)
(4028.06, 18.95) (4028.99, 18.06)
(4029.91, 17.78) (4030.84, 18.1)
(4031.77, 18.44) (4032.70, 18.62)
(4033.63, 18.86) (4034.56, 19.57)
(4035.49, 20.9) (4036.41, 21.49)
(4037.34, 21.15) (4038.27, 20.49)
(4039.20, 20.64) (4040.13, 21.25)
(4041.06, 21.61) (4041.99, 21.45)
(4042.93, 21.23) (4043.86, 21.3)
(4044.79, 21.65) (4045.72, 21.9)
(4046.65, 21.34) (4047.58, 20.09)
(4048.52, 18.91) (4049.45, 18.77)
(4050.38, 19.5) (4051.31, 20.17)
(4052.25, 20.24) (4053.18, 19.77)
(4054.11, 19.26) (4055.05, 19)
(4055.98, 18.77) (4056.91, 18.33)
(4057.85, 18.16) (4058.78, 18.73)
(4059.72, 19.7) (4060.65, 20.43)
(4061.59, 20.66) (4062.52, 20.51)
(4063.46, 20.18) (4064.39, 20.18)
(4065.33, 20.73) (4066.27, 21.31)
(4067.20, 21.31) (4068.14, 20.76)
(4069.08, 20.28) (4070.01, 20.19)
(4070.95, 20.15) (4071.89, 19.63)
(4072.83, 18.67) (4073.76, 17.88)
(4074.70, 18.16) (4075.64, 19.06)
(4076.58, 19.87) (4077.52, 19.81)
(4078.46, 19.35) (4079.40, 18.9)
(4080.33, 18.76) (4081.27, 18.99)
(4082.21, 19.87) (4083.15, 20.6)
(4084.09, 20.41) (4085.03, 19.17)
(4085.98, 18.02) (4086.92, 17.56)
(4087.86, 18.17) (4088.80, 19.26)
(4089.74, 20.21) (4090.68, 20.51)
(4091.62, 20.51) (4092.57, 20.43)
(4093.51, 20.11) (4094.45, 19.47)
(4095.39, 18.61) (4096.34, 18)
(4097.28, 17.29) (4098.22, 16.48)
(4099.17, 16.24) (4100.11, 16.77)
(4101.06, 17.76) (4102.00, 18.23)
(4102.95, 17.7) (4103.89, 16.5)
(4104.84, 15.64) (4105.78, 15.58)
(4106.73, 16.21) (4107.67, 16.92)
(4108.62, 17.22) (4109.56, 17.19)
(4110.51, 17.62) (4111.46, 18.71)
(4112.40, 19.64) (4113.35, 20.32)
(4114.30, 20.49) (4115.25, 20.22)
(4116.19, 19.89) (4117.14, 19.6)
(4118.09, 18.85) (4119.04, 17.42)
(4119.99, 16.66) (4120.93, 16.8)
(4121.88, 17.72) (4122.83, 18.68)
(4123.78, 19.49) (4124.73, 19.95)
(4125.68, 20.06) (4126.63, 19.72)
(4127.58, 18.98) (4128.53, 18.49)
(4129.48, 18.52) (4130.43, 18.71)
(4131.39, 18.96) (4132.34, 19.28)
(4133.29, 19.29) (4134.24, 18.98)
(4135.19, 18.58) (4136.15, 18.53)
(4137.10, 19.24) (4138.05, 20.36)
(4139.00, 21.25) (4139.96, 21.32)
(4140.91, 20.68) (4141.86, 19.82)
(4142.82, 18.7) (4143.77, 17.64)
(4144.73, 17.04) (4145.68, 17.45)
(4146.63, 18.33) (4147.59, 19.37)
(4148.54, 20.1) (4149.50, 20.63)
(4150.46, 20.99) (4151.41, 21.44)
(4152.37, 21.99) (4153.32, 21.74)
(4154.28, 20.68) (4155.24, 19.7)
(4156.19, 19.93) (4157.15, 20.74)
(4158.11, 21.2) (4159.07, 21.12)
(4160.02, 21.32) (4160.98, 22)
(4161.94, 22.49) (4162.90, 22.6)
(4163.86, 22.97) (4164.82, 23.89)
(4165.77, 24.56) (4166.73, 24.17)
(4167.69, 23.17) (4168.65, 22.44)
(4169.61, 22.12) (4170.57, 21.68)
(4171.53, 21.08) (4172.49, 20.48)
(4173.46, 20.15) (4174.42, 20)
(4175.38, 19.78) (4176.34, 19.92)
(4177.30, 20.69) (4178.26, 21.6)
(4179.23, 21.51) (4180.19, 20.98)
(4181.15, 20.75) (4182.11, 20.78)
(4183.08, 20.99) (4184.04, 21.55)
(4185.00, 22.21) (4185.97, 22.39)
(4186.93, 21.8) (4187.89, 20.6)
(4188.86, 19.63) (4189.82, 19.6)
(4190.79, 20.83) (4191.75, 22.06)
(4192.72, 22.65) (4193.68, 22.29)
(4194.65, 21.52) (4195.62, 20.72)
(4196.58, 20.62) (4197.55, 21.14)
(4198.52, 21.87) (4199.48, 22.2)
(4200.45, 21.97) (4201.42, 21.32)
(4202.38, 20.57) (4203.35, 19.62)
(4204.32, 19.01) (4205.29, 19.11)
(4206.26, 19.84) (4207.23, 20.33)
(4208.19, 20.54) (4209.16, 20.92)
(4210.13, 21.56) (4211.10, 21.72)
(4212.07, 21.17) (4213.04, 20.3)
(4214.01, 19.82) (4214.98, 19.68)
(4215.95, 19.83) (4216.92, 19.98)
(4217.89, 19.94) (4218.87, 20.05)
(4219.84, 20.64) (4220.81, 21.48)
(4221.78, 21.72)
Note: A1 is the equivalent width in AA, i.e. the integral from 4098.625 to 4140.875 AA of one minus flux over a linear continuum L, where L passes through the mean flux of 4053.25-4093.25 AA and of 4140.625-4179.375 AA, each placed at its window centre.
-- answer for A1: 3.7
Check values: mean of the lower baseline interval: 19.6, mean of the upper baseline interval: 20.9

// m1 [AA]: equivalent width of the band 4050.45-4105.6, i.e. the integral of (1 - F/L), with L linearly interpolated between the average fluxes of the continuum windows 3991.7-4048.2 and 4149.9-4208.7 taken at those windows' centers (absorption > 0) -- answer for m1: 2.5 AA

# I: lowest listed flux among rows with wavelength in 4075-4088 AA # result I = 17.56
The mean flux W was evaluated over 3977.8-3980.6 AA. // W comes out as 16.2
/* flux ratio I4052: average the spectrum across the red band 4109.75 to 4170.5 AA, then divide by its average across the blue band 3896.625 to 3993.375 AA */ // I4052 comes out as 1.17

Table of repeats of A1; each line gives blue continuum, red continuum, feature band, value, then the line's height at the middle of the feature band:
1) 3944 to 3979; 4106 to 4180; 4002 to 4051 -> -3.3 AA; 18.3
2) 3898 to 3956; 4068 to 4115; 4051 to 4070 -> -1.6 AA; 18.4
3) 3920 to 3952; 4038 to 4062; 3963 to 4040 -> 2.3 AA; 18.7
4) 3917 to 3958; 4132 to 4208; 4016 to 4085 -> -3.1 AA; 18.9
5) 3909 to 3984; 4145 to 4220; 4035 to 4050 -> -1.8 AA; 18.7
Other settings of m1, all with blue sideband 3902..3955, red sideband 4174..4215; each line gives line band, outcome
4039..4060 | -1.4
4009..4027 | -0.9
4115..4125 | 0.6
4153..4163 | -0.4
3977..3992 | 0.4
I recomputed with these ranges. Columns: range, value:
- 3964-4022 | 13.07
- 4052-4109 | 15.58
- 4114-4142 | 16.66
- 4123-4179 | 17.04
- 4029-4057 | 17.78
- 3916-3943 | 10.77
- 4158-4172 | 21.08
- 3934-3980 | 11.26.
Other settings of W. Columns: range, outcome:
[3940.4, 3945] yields 18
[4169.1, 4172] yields 21.6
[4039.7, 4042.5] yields 21.4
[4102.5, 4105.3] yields 16.6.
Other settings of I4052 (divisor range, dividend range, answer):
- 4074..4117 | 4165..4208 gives 1.14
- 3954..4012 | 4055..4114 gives 1.07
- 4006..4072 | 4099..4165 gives 0.97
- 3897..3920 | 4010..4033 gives 1.08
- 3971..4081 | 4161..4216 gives 1.12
